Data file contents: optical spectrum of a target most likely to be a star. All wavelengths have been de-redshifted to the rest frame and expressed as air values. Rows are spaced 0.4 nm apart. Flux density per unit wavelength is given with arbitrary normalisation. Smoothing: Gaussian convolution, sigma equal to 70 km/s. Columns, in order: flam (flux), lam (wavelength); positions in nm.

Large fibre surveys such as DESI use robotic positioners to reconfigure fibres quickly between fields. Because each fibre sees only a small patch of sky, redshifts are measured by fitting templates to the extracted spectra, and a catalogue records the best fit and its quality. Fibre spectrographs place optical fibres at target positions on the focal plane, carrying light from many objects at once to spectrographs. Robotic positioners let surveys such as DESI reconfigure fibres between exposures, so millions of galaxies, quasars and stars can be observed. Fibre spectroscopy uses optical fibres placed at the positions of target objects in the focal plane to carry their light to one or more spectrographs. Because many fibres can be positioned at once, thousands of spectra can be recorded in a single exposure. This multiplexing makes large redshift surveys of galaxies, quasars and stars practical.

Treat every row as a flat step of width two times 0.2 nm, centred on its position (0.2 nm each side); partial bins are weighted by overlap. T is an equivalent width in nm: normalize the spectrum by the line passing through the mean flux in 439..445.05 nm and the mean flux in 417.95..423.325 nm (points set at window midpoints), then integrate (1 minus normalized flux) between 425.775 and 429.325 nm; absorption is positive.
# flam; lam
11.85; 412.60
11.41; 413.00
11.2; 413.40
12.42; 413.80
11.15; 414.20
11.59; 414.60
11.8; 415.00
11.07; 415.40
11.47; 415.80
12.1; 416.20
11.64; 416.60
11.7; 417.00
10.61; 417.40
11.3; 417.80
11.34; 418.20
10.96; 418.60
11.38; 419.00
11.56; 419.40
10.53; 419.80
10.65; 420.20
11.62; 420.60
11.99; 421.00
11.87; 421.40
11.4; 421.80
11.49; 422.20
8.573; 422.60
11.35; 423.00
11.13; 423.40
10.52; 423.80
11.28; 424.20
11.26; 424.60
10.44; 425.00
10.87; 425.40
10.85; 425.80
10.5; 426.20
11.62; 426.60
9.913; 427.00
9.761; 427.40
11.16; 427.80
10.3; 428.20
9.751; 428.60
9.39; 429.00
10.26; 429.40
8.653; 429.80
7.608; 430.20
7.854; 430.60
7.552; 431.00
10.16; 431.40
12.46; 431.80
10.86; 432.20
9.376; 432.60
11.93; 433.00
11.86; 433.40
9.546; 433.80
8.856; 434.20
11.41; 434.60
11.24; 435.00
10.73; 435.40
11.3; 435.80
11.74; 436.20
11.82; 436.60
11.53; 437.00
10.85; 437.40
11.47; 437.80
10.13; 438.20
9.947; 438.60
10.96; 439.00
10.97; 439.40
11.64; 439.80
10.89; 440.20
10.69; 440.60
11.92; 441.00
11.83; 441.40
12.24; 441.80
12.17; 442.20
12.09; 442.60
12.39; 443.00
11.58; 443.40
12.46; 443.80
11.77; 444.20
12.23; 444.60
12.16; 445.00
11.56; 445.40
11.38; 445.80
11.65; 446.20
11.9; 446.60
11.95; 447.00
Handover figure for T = 0.31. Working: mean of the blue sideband 11.1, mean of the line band 10.3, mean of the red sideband 11.8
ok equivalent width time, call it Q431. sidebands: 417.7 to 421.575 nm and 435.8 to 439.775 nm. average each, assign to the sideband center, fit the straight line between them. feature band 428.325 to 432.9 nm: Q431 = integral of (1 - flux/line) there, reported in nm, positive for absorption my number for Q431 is 0.68 nm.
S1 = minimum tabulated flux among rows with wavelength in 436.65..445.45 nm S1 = 9.947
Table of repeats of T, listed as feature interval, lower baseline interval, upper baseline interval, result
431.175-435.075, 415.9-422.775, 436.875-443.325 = 0.20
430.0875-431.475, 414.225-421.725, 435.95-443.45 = 0.39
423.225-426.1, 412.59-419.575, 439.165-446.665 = 0.17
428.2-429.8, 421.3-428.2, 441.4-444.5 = 0.20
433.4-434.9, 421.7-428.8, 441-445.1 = 0.14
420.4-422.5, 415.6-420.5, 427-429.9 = -0.13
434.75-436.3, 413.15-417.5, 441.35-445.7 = 0.09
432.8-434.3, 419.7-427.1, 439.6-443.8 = 0.10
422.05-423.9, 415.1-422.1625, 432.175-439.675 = 0.11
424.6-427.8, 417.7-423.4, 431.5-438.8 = 0.12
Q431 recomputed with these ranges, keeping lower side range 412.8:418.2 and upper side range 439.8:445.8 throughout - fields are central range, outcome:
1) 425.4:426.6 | 0.08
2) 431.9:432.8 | 0.10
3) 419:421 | 0.06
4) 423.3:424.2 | 0.05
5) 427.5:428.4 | 0.08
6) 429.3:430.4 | 0.28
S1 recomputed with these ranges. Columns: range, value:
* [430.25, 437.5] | 7.552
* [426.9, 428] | 9.761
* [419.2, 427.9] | 8.573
